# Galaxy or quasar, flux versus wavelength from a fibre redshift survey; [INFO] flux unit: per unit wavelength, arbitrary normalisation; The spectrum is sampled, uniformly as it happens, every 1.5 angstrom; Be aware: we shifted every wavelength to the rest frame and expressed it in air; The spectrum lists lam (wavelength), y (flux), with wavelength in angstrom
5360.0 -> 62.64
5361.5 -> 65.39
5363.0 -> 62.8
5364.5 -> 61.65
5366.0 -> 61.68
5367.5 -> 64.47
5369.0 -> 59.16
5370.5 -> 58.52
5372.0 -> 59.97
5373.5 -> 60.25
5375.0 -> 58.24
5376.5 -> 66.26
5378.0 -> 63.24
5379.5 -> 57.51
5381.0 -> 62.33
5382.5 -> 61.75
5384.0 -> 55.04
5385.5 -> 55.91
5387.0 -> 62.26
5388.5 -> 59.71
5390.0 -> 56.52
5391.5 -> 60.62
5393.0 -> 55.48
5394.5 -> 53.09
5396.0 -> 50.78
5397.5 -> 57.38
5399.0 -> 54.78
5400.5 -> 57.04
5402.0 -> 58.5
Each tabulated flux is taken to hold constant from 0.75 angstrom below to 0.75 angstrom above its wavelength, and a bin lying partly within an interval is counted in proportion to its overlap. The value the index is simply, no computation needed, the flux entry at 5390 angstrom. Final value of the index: 56.52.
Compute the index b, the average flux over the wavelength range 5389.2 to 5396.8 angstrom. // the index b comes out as 55.3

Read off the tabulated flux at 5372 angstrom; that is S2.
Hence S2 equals 59.97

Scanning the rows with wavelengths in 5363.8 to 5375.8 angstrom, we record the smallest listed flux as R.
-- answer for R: 58.24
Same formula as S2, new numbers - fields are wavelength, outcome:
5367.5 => 64.47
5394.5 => 53.09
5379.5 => 57.51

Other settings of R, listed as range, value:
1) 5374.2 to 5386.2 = 55.04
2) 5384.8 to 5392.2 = 55.91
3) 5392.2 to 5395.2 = 53.09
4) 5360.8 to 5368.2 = 61.65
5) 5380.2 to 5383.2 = 61.75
